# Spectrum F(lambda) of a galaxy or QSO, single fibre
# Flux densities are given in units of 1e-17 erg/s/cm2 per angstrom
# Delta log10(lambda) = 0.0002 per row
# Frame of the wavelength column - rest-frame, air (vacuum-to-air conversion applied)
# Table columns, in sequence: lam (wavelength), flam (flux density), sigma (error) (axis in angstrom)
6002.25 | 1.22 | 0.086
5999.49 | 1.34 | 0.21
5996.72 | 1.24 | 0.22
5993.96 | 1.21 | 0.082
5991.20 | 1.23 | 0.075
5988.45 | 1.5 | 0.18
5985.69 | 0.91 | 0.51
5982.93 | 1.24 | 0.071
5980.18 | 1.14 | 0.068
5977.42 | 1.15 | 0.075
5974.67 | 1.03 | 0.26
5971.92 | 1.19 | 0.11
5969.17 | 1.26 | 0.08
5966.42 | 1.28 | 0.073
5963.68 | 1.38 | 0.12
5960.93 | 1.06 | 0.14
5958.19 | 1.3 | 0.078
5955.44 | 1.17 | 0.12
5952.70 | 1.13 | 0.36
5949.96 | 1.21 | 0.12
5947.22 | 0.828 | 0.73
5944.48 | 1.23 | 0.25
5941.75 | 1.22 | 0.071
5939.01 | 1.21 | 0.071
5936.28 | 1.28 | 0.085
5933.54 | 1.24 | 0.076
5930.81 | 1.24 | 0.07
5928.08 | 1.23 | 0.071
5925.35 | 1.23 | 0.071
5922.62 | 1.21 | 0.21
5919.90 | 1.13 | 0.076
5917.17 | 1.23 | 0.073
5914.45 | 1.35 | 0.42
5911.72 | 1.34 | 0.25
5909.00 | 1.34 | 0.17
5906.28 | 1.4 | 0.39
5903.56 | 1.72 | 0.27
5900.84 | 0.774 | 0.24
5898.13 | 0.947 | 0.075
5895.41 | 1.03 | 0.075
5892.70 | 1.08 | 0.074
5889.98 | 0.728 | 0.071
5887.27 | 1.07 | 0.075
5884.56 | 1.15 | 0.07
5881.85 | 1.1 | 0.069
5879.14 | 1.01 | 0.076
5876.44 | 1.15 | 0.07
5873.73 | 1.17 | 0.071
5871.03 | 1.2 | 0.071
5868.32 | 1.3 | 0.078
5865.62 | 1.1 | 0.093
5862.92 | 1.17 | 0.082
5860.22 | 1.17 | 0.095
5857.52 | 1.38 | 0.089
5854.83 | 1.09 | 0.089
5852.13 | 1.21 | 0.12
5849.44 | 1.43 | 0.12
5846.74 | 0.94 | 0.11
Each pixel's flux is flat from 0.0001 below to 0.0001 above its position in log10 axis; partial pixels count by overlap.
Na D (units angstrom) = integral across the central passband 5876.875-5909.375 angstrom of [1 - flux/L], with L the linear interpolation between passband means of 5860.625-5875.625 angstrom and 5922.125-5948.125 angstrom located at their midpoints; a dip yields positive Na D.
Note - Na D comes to 2.3 angstrom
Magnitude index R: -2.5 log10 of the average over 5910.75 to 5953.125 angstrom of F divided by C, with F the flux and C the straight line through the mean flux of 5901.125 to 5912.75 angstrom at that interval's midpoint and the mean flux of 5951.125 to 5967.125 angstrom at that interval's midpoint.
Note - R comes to 0.09 mag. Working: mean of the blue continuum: 1.39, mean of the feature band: 1.21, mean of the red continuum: 1.22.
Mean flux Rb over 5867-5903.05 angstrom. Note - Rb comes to 1.07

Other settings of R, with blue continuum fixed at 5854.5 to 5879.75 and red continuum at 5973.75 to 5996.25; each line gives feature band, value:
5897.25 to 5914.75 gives -0.08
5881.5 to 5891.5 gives 0.18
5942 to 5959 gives 0.04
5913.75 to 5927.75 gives -0.04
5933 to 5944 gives -0.05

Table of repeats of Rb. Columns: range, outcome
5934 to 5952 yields 1.17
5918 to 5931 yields 1.21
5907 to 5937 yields 1.26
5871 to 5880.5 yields 1.12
